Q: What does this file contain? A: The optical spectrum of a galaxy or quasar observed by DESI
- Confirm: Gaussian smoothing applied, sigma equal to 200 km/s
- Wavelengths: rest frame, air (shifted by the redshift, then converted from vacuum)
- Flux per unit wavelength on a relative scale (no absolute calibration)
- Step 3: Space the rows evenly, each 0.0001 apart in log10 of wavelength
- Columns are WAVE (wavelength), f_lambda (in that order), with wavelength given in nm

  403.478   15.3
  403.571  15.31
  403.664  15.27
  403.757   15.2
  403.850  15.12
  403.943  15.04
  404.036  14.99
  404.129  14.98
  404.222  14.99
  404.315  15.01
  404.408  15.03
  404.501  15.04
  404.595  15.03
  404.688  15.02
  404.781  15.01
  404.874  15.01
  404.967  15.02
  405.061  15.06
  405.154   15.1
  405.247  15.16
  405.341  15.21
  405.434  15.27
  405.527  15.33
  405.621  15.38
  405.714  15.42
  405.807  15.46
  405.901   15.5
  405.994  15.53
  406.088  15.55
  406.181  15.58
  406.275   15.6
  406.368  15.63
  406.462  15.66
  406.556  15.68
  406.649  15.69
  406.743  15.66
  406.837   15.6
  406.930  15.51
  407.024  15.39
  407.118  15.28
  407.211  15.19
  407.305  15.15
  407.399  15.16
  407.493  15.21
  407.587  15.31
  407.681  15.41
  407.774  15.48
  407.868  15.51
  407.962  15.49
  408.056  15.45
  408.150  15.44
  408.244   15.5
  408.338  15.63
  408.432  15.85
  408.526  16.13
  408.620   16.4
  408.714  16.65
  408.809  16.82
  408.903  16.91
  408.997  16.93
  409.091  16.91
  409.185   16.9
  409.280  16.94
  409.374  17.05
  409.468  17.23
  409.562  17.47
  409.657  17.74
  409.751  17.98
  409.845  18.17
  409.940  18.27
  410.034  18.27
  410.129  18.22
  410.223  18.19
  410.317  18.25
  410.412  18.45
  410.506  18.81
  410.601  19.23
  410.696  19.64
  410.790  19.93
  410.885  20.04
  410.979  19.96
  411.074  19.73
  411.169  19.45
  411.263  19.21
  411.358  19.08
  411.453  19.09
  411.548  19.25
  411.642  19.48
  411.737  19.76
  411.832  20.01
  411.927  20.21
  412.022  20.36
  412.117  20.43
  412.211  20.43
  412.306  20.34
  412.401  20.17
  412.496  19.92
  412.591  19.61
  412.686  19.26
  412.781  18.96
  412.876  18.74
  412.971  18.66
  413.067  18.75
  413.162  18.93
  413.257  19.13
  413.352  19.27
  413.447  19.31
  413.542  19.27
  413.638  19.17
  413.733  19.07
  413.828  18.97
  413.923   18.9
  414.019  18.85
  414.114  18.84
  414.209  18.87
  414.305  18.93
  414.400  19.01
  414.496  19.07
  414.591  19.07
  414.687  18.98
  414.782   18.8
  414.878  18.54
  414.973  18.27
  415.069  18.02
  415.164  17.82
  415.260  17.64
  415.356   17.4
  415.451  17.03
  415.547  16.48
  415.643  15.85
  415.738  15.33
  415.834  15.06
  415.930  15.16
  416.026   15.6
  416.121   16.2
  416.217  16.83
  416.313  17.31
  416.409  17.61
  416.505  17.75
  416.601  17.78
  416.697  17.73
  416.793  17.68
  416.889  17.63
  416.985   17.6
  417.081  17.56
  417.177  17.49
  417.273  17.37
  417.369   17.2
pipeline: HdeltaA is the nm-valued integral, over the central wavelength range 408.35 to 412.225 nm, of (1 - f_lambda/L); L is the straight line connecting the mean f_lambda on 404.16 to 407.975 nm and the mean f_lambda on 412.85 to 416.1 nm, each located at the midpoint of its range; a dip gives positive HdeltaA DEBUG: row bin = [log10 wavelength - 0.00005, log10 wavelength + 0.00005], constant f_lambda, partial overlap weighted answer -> -0.38 nm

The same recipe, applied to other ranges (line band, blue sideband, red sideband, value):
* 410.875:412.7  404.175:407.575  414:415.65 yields -0.27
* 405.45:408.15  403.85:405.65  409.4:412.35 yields 0.16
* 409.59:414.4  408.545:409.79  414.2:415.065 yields -0.34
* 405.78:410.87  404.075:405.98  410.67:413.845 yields 0.18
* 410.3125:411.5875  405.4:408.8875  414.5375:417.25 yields -0.23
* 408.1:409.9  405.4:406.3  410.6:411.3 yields 0.13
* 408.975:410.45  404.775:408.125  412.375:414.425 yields -0.05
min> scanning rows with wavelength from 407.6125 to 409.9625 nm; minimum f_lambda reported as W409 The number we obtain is 15.41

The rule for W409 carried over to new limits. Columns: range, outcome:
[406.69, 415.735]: 15.15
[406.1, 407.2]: 15.28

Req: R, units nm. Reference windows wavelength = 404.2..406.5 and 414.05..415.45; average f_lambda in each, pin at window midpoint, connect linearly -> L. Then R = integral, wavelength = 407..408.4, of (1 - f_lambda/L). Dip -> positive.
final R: 0.06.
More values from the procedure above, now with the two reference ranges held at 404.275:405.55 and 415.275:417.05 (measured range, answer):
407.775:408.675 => -0.007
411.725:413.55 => -0.372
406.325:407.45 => -0.006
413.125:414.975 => -0.281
